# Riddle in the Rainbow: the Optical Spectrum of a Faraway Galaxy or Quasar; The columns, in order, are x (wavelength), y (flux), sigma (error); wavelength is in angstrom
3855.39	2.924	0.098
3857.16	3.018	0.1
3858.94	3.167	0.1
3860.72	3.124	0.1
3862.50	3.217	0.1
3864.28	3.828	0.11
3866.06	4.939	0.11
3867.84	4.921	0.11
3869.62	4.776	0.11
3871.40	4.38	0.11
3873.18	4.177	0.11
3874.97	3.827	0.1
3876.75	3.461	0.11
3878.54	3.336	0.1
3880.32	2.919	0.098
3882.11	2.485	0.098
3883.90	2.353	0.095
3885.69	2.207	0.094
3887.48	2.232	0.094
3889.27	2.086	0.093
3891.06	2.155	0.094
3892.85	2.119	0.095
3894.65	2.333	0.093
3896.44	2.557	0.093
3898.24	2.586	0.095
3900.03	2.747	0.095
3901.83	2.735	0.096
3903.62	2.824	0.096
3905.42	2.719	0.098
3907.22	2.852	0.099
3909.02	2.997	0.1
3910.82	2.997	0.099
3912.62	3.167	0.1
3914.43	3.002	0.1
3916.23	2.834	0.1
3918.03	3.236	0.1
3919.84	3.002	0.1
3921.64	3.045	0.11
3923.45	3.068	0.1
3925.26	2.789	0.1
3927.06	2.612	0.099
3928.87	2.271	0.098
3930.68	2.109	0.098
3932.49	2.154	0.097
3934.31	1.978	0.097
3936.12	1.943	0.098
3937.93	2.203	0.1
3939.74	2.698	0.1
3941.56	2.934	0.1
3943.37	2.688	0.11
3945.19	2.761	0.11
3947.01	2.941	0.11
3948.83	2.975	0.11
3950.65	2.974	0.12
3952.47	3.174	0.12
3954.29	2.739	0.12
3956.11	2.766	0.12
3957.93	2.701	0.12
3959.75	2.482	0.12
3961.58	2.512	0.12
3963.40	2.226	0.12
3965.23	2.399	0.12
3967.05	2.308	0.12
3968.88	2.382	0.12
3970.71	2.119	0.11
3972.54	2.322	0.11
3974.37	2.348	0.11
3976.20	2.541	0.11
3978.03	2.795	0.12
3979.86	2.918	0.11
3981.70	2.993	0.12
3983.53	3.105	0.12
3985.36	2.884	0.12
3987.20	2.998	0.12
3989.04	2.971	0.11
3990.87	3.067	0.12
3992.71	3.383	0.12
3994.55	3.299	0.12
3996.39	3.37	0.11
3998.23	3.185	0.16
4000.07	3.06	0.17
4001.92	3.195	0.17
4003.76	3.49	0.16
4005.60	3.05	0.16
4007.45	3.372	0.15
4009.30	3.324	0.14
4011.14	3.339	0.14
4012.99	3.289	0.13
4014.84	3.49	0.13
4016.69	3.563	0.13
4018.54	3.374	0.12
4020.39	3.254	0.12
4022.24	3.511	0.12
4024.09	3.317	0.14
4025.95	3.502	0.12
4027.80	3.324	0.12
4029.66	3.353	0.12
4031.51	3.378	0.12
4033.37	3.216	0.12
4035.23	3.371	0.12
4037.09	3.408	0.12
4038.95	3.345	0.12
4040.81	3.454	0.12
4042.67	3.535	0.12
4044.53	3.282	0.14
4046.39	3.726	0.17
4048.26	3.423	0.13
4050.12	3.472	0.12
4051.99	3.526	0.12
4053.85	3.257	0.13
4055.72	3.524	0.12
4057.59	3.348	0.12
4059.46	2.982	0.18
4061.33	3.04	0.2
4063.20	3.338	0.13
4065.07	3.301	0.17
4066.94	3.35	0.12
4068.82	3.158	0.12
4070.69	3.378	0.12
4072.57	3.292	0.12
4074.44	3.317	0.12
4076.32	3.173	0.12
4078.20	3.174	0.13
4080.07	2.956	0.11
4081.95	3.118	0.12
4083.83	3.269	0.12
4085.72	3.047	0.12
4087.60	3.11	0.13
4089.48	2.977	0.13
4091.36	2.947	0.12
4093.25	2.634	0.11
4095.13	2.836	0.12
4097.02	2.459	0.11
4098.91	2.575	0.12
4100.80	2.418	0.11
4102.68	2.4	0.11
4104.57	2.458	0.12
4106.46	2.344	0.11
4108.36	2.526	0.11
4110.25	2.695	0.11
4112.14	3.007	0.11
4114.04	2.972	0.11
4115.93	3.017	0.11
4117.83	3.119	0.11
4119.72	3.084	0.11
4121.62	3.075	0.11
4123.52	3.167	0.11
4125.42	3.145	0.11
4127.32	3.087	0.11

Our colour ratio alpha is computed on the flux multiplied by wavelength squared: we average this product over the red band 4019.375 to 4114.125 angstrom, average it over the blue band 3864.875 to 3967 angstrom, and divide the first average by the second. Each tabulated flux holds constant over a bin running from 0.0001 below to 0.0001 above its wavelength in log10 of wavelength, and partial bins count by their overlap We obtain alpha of 1.18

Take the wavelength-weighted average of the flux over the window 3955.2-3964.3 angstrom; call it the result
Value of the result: 2.54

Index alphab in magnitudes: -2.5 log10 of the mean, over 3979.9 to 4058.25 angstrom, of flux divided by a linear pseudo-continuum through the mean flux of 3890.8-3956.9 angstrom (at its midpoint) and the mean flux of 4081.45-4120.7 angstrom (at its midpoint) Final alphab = -0.20 mag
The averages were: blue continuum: 2.7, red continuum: 2.81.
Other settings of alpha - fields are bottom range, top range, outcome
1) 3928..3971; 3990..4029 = 1.36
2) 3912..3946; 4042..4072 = 1.35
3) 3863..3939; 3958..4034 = 1.09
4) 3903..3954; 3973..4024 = 1.19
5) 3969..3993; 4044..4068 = 1.25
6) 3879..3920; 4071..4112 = 1.18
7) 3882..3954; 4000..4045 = 1.34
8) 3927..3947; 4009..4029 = 1.47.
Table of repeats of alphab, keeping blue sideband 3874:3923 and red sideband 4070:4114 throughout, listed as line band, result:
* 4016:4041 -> -0.19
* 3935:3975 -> 0.09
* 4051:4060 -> -0.17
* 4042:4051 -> -0.22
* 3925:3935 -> 0.21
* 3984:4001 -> -0.11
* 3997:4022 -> -0.17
